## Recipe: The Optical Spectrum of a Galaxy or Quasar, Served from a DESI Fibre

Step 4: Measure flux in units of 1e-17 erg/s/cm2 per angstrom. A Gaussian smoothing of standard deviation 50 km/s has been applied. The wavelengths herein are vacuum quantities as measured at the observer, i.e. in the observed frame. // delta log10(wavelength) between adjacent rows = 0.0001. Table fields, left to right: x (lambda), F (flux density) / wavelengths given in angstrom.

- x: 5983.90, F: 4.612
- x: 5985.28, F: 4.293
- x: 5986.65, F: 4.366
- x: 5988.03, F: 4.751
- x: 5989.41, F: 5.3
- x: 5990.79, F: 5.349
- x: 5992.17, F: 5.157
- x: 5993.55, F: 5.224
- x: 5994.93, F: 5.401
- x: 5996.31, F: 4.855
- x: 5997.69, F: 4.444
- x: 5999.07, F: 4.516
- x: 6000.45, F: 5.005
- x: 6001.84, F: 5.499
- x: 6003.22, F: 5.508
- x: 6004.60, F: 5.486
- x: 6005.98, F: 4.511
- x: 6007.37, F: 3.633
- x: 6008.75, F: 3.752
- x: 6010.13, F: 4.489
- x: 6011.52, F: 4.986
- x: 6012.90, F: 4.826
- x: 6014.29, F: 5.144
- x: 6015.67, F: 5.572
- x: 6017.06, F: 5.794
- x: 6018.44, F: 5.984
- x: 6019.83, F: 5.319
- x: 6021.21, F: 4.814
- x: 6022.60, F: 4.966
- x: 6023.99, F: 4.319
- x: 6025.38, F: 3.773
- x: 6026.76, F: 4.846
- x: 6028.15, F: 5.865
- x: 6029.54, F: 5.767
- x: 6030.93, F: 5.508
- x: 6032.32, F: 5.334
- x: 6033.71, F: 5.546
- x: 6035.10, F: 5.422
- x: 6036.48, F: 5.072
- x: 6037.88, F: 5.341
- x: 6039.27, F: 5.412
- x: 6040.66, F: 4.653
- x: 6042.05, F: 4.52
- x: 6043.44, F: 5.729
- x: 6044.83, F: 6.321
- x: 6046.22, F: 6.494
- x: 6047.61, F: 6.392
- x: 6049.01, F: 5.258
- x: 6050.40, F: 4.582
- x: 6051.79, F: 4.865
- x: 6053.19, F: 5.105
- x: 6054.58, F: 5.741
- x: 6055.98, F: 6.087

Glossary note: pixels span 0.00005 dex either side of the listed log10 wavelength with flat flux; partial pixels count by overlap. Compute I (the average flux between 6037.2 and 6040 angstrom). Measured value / 5.37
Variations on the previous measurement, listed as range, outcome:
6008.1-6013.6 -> 4.52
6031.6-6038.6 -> 5.34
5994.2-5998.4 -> 4.9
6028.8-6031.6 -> 5.64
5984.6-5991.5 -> 4.82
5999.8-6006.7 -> 5.19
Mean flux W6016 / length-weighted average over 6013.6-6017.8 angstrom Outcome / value 5.52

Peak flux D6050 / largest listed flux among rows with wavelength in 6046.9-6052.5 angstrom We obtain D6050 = 6.392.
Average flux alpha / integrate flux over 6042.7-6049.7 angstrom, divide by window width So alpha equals 6.03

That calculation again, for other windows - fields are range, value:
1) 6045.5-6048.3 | 6.45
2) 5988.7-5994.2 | 5.25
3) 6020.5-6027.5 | 4.56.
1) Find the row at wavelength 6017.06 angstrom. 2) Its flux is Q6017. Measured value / 5.794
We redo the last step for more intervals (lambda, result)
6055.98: 6.087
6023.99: 4.319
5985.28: 4.293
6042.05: 4.52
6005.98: 4.511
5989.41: 5.3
